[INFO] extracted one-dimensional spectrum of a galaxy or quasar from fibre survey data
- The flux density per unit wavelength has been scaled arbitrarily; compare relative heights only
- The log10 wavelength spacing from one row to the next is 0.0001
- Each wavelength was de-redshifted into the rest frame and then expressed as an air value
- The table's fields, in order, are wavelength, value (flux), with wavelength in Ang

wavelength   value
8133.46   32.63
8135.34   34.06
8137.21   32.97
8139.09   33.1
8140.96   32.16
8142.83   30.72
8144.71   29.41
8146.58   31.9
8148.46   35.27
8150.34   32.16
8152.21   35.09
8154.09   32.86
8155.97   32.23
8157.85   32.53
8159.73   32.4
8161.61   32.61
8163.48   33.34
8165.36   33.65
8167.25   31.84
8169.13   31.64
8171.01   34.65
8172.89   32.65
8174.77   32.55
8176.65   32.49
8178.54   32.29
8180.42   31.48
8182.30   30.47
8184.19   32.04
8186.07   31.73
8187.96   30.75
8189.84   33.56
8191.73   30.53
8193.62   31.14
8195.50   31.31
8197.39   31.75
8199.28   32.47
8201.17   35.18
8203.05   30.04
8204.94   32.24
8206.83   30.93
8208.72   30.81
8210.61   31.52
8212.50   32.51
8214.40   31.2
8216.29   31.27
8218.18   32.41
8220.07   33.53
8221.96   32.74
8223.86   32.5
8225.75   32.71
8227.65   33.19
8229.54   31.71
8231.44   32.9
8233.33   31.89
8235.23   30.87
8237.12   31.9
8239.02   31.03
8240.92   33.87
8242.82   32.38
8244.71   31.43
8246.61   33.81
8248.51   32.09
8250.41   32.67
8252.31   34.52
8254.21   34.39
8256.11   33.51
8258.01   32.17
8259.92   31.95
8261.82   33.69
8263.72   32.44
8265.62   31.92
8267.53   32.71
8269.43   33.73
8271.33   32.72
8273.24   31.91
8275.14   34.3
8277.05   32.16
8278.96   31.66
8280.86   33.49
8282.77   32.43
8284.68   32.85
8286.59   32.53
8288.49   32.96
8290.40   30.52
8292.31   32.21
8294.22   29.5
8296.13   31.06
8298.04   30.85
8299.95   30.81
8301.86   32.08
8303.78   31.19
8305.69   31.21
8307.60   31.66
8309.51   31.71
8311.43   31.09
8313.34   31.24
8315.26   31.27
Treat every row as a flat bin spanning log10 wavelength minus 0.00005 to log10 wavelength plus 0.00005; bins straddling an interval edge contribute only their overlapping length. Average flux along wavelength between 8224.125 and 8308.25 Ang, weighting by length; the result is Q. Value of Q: 32.3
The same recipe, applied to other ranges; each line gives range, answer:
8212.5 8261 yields 32.5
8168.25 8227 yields 32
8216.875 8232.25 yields 32.7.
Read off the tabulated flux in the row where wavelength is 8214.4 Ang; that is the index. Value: 31.2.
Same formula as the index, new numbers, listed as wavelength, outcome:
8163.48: 33.34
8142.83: 30.72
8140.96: 32.16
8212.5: 32.51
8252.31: 34.52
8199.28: 32.47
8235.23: 30.87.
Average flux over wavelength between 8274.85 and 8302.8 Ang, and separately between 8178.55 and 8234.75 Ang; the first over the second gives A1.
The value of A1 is 1.00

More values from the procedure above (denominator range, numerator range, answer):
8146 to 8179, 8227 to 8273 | 0.99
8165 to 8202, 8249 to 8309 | 1.00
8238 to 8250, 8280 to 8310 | 0.98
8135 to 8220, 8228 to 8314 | 1.00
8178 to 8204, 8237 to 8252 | 1.02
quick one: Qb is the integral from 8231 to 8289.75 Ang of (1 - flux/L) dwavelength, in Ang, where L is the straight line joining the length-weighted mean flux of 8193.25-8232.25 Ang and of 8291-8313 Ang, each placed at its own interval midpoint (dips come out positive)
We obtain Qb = -1.9 Ang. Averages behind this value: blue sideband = 32.1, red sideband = 31.2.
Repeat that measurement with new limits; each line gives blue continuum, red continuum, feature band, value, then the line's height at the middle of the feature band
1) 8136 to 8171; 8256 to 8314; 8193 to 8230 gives 0.3 Ang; 32.4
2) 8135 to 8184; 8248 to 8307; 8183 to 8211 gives 0.6 Ang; 32.5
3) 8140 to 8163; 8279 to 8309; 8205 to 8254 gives -0.4 Ang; 32.1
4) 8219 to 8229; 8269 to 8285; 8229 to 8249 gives 0.4 Ang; 32.9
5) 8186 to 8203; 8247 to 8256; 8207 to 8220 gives 0.3 Ang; 32.5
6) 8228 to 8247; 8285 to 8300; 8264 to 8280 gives -0.5 Ang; 31.7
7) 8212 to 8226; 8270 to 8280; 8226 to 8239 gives 0.1 Ang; 32.4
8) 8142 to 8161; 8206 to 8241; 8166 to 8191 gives 0.1 Ang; 32.3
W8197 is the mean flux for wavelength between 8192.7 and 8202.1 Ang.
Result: 32.4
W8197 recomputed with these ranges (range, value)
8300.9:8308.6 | 31.5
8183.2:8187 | 31.9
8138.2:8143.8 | 32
